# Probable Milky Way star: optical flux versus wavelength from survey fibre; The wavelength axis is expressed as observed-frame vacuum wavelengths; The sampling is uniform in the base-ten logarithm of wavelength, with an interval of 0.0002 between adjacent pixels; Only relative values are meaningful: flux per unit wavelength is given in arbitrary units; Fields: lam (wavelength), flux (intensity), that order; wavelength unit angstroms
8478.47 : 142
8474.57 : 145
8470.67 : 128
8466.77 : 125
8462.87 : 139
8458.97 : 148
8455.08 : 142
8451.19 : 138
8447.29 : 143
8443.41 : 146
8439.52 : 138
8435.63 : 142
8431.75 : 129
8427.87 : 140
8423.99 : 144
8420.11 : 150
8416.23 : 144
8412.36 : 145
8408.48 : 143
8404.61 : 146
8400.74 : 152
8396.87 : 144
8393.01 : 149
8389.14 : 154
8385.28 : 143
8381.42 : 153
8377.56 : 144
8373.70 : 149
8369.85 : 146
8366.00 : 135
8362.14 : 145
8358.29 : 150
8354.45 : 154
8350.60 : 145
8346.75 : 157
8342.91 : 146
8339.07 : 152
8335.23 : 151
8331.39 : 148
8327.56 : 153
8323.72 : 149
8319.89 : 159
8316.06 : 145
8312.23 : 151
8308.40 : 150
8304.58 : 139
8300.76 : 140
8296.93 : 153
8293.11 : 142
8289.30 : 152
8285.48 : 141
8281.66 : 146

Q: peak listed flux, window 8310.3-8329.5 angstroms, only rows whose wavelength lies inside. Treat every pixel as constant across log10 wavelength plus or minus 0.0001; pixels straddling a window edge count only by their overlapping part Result 159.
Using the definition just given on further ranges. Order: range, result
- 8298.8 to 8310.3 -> 150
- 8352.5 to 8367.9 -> 154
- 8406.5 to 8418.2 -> 145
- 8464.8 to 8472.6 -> 128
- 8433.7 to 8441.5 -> 142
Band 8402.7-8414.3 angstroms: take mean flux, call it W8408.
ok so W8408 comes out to 145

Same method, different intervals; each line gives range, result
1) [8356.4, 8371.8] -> 144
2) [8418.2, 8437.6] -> 141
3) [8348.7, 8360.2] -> 150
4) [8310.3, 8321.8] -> 152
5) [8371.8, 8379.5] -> 146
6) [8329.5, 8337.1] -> 149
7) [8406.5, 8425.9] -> 145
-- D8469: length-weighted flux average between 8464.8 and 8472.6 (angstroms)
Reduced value 126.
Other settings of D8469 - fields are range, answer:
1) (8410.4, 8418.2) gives 144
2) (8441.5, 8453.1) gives 142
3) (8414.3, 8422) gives 147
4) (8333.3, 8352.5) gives 150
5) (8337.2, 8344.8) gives 149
